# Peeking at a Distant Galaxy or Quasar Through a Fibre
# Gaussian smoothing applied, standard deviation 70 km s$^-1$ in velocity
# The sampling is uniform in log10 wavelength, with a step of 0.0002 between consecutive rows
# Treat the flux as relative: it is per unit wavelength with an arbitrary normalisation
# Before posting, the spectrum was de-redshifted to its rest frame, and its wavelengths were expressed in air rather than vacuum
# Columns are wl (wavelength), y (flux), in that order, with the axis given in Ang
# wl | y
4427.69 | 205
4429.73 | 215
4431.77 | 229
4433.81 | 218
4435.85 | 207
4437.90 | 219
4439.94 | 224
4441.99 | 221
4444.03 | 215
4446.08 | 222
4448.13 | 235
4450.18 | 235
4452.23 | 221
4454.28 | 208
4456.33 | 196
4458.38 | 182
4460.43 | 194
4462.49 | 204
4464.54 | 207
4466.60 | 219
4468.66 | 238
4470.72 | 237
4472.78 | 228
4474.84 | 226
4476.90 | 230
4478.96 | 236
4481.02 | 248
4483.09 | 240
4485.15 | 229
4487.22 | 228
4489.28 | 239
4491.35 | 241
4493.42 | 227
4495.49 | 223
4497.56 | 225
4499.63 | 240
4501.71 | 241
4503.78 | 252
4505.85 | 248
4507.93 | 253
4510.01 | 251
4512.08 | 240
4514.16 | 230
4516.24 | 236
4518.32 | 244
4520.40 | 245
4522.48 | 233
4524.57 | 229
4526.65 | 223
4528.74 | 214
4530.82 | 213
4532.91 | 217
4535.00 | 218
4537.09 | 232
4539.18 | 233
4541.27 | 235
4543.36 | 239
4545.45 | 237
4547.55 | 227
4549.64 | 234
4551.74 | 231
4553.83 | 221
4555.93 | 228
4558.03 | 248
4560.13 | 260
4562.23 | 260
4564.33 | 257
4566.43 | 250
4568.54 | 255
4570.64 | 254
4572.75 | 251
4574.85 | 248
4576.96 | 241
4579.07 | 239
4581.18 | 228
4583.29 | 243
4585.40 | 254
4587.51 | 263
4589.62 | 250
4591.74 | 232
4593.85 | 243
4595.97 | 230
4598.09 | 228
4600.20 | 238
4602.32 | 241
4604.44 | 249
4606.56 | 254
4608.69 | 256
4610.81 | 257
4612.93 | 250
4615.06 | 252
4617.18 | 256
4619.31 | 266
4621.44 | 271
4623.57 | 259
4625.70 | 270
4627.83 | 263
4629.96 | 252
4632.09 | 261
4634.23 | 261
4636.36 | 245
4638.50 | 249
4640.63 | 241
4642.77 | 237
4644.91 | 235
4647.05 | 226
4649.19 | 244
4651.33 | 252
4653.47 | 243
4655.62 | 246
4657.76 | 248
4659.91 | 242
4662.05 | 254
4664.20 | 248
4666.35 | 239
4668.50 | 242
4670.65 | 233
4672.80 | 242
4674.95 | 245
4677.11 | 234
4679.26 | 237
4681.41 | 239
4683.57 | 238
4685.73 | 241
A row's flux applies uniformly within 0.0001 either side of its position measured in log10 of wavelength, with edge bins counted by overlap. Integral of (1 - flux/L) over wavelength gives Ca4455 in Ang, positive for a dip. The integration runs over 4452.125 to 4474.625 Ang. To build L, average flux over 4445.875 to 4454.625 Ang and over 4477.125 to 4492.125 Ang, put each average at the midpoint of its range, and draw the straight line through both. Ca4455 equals 1.73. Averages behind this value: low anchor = 226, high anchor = 237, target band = 212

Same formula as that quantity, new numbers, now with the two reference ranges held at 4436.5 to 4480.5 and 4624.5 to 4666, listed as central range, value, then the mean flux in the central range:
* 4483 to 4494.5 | -0.5 Ang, 234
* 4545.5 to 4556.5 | 0.2 Ang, 229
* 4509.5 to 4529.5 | -0.5 Ang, 234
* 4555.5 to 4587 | -1.6 Ang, 248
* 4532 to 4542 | 0.2 Ang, 227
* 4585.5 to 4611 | -0.4 Ang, 245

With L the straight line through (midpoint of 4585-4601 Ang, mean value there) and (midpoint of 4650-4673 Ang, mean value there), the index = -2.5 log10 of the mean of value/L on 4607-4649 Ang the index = -0.04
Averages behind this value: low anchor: 242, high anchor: 245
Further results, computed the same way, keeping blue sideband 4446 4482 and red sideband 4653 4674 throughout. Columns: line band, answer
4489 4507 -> -0.06 mag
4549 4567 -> -0.05 mag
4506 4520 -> -0.08 mag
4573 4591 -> -0.05 mag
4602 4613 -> -0.07 mag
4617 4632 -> -0.10 mag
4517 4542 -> 0.00 mag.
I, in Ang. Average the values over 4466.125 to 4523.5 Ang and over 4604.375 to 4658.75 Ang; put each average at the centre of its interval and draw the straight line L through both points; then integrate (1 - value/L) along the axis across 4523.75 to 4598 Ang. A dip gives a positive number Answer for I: 1.8 Ang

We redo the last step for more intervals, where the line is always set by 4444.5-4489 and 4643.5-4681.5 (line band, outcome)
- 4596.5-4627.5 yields -2.2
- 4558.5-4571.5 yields -1.3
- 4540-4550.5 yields -0.2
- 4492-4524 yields -1.8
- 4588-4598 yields -0.2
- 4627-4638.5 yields -0.8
